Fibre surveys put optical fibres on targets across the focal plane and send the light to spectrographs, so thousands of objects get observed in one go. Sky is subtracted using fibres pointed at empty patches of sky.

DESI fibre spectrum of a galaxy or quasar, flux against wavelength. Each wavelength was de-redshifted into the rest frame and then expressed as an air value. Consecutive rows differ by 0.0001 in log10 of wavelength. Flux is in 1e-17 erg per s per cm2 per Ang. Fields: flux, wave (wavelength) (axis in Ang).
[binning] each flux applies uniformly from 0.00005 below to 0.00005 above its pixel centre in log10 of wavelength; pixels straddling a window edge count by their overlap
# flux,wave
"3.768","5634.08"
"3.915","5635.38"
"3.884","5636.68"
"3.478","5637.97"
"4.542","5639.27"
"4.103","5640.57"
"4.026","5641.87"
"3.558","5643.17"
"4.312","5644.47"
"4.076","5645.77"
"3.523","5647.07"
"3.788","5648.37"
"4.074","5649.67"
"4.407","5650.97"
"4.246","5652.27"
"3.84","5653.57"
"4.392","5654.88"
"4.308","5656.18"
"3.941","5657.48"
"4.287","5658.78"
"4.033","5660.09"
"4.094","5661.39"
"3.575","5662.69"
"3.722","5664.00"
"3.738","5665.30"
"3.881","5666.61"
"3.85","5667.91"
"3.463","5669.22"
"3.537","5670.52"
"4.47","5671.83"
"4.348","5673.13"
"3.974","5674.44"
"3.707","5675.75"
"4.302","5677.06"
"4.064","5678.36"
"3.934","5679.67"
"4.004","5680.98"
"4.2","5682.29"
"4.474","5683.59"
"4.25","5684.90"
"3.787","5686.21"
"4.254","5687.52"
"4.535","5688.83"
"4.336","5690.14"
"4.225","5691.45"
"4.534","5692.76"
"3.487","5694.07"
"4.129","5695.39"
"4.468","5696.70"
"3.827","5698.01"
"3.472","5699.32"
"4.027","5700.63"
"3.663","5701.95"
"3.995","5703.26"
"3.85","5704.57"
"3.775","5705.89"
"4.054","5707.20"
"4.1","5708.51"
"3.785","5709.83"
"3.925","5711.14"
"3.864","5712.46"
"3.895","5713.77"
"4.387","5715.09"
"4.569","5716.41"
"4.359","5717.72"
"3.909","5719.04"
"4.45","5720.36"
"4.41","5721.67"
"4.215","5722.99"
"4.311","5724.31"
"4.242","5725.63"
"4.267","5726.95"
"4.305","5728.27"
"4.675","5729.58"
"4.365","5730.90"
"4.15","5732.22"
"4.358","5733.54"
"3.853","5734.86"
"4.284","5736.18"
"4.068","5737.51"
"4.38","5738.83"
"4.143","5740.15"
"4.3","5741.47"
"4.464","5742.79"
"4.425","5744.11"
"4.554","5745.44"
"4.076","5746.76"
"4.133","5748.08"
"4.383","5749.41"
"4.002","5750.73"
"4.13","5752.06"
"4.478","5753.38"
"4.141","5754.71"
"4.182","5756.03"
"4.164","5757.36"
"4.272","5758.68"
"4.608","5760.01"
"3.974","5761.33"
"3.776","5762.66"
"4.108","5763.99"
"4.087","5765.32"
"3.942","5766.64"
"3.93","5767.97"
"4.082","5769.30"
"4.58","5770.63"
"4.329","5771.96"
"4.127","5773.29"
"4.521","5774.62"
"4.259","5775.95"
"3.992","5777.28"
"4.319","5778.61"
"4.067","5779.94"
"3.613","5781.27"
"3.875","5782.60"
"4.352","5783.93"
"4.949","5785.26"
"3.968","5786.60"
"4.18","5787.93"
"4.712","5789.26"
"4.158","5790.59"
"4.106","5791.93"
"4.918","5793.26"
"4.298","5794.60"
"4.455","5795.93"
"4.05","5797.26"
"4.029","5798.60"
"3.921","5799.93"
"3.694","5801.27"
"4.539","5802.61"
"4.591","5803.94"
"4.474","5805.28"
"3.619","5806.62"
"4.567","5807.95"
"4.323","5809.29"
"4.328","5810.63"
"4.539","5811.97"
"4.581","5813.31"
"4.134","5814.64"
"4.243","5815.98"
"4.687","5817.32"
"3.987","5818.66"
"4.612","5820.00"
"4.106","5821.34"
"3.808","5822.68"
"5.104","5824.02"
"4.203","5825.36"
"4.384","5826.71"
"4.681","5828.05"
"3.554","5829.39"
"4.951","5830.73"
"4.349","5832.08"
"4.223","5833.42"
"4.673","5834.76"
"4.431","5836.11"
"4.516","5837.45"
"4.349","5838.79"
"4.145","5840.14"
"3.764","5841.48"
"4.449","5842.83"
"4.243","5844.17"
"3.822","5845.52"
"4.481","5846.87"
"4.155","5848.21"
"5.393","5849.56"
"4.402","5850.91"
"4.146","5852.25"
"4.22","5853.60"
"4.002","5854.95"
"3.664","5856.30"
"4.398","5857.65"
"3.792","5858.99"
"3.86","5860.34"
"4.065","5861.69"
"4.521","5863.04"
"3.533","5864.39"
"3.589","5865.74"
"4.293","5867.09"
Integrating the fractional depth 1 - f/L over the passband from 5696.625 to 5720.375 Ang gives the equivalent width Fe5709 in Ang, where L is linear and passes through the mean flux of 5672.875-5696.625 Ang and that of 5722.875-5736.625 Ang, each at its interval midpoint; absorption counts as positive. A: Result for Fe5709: 1.23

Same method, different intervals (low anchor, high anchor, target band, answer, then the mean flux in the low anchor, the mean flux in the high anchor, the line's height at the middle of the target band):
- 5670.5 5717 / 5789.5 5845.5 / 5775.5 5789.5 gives 0.2 Ang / 4.07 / 4.31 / 4.24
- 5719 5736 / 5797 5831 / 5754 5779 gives 0.6 Ang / 4.28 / 4.29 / 4.29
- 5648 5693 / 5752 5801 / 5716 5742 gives -0.8 Ang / 4.07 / 4.2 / 4.14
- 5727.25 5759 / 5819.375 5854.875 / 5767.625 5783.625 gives 0.5 Ang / 4.26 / 4.35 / 4.29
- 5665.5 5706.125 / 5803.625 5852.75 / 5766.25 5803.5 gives 0.3 Ang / 4.03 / 4.35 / 4.25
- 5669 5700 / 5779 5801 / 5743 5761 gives -0.4 Ang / 4.08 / 4.22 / 4.17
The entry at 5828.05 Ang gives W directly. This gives 4.681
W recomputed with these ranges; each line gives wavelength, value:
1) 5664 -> 3.722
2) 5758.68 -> 4.272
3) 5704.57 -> 3.85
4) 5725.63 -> 4.242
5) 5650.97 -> 4.407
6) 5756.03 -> 4.182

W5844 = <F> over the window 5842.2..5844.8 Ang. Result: 4.36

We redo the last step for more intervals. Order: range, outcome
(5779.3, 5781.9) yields 3.84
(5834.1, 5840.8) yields 4.42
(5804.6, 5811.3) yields 4.26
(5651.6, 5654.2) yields 4.05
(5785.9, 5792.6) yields 4.23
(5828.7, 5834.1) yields 4.27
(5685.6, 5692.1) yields 4.23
